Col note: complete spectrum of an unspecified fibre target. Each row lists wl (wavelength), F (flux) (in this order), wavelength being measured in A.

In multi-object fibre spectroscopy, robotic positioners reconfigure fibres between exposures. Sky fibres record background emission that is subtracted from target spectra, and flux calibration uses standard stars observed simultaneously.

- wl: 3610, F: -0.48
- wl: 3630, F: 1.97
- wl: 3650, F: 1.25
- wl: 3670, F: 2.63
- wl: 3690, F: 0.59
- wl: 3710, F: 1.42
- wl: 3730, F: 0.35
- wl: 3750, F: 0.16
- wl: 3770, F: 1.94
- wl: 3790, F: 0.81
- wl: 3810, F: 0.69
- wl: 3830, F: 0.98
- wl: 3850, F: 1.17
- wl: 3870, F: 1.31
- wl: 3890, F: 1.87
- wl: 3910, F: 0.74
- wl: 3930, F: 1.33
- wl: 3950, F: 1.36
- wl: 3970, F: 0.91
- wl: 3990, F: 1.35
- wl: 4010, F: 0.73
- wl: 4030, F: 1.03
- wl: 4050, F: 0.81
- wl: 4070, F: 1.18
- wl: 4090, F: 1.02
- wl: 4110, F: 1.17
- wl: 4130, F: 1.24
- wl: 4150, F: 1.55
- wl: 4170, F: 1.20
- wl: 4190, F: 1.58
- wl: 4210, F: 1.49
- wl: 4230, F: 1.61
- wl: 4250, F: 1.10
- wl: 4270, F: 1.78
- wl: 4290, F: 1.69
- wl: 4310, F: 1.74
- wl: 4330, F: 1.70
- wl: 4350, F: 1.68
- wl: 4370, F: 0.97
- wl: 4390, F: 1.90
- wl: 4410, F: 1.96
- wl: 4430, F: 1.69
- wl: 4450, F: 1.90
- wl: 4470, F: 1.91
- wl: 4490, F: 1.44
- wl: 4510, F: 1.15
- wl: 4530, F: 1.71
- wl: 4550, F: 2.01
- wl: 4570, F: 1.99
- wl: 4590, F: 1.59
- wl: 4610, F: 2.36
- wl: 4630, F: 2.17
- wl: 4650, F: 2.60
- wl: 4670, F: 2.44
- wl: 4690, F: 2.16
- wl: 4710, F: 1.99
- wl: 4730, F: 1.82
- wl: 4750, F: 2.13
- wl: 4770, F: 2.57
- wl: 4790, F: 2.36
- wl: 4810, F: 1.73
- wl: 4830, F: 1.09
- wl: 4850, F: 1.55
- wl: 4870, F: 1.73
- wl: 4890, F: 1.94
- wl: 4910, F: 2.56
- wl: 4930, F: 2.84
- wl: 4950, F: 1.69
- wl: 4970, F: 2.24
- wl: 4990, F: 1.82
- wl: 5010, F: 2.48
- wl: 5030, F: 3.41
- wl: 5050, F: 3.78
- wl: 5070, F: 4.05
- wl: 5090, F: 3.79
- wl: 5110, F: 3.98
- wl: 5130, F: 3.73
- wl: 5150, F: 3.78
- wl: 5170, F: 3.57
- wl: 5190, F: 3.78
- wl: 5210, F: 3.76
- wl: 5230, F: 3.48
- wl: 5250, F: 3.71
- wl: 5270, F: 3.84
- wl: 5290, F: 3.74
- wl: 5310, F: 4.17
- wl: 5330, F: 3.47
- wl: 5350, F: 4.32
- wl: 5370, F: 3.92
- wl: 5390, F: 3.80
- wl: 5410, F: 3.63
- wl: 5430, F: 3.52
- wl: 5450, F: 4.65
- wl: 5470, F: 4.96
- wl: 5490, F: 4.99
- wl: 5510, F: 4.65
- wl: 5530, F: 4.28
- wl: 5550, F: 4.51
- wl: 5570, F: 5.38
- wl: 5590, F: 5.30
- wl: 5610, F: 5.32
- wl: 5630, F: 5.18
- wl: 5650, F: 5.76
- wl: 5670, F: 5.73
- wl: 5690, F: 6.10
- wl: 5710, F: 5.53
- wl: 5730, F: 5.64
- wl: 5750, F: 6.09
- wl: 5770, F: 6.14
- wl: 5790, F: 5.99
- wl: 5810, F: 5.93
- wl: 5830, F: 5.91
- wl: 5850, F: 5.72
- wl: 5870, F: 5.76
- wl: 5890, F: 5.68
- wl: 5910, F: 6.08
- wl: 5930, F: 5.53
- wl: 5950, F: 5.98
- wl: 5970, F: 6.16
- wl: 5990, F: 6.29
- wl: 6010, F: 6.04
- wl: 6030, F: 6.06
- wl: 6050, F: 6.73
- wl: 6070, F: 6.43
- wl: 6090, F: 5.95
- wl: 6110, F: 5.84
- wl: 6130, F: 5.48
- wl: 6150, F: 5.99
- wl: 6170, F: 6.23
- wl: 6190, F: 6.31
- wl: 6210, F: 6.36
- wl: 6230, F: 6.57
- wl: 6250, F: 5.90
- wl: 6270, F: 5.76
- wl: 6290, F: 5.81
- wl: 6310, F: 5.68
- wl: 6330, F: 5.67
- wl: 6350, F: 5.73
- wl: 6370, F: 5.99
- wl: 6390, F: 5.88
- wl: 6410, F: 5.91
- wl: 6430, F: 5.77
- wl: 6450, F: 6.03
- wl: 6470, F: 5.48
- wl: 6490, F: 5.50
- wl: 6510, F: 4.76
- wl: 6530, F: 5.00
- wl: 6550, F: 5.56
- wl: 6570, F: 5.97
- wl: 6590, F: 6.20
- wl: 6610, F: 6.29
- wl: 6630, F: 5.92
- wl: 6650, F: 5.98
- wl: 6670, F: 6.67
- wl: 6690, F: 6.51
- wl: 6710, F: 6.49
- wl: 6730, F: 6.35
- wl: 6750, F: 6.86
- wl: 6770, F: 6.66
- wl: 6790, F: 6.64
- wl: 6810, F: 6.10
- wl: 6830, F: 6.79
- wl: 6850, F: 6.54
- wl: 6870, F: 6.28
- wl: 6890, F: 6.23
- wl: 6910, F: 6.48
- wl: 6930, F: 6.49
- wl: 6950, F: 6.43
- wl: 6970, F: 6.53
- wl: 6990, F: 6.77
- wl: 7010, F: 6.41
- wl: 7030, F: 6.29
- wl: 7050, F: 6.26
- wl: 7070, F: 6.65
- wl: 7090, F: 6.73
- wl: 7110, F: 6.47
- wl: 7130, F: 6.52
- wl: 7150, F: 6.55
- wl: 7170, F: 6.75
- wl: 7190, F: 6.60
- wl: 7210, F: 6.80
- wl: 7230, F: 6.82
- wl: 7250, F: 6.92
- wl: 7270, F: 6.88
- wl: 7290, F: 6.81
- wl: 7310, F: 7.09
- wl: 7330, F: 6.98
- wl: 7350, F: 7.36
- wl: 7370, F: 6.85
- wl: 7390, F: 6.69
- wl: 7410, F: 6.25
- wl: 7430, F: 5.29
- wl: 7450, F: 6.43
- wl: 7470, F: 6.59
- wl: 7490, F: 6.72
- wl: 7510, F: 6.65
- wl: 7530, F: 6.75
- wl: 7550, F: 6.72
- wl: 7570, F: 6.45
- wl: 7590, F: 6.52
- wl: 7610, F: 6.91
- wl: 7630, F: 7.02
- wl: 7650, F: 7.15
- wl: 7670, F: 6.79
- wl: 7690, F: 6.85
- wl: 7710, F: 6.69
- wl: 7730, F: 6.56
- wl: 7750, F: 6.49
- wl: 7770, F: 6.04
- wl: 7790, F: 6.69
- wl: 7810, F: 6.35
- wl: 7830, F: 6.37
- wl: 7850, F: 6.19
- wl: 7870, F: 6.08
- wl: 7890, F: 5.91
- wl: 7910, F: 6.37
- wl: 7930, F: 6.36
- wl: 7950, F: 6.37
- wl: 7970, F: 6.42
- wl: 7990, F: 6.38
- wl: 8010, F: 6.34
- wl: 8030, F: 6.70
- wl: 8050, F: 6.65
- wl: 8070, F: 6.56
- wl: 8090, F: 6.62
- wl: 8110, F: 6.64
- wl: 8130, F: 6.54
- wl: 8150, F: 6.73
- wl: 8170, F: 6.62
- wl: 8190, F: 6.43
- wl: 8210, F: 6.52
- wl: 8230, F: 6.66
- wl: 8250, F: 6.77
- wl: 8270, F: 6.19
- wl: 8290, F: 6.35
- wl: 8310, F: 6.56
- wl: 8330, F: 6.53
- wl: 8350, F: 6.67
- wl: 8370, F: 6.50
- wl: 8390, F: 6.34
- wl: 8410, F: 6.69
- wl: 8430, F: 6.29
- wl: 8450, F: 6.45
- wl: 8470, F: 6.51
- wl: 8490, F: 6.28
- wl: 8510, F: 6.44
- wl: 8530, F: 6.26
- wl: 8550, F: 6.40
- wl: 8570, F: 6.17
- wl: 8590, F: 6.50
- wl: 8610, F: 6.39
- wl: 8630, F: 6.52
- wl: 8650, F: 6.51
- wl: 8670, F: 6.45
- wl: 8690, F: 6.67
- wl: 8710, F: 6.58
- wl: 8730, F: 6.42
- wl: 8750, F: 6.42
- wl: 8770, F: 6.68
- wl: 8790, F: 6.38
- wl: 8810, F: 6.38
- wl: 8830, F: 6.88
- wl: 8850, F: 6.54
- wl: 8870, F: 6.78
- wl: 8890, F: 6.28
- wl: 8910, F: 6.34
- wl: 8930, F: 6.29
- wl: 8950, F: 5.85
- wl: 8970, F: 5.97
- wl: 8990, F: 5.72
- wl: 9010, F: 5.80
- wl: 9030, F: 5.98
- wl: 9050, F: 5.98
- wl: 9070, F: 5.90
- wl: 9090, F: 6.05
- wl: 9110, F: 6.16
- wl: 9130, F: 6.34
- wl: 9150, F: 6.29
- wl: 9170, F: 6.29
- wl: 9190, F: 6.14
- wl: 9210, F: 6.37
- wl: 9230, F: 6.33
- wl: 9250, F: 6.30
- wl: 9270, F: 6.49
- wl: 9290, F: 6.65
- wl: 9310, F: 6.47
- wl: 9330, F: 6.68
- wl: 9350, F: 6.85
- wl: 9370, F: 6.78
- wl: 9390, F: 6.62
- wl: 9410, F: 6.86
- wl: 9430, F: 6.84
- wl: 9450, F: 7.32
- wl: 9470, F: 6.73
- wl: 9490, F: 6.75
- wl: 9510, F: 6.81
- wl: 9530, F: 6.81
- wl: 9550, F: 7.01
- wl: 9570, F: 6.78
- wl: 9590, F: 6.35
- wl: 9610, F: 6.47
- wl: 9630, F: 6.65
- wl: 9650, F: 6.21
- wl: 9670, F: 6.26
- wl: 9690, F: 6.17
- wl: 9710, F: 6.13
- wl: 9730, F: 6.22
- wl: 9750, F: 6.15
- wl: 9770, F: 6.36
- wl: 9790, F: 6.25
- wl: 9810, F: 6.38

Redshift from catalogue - 0.26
